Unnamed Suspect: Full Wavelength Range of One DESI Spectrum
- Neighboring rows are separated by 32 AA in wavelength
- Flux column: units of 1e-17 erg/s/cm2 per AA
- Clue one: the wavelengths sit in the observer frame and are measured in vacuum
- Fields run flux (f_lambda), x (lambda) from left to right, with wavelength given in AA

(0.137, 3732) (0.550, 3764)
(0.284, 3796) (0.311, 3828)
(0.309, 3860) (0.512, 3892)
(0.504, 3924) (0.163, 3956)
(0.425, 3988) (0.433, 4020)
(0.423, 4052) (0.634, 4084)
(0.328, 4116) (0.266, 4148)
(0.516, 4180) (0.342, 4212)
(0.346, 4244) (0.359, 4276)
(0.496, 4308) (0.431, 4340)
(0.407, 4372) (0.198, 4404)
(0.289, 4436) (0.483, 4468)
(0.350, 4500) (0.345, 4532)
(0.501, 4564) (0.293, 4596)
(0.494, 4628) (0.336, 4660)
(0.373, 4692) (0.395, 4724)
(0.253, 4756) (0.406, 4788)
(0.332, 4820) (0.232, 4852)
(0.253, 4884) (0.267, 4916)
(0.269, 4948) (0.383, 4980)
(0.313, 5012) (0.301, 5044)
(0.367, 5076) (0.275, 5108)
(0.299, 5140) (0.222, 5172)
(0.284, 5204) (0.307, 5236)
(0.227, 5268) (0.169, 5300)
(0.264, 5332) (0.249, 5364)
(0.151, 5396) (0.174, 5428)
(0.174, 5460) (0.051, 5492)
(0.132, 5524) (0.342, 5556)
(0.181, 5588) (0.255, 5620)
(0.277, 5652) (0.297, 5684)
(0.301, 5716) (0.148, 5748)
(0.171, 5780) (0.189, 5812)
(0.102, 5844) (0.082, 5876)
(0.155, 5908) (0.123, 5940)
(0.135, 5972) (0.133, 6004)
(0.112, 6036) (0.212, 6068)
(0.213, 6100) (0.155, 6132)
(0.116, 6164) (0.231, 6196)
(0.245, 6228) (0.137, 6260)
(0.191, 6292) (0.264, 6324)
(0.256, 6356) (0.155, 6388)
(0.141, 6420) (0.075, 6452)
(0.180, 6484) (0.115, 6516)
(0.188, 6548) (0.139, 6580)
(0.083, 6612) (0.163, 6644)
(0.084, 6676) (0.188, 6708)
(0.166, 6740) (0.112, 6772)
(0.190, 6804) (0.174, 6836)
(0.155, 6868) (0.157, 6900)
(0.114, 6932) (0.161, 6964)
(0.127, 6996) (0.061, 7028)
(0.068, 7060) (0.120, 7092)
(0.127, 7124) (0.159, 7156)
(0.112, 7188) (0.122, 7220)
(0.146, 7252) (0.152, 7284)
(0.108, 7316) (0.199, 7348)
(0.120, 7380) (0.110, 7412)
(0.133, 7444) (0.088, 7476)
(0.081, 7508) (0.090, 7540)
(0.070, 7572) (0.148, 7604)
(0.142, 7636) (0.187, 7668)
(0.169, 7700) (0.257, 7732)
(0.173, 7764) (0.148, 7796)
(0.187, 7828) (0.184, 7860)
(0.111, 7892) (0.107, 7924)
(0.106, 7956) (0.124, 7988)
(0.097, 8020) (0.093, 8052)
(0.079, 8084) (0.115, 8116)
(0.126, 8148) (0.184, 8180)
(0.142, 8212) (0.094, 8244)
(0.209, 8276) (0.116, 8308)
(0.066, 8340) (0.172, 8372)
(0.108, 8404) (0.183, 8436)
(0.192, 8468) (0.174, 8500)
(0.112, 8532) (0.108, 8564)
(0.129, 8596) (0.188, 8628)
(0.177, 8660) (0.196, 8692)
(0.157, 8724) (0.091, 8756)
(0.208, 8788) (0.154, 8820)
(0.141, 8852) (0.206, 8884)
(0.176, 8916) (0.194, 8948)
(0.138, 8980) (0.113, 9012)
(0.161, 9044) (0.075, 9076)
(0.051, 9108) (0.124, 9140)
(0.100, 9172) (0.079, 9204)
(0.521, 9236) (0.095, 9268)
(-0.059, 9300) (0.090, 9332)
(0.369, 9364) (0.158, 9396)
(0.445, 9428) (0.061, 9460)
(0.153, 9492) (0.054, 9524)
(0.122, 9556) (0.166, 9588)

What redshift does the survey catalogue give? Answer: 1.48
